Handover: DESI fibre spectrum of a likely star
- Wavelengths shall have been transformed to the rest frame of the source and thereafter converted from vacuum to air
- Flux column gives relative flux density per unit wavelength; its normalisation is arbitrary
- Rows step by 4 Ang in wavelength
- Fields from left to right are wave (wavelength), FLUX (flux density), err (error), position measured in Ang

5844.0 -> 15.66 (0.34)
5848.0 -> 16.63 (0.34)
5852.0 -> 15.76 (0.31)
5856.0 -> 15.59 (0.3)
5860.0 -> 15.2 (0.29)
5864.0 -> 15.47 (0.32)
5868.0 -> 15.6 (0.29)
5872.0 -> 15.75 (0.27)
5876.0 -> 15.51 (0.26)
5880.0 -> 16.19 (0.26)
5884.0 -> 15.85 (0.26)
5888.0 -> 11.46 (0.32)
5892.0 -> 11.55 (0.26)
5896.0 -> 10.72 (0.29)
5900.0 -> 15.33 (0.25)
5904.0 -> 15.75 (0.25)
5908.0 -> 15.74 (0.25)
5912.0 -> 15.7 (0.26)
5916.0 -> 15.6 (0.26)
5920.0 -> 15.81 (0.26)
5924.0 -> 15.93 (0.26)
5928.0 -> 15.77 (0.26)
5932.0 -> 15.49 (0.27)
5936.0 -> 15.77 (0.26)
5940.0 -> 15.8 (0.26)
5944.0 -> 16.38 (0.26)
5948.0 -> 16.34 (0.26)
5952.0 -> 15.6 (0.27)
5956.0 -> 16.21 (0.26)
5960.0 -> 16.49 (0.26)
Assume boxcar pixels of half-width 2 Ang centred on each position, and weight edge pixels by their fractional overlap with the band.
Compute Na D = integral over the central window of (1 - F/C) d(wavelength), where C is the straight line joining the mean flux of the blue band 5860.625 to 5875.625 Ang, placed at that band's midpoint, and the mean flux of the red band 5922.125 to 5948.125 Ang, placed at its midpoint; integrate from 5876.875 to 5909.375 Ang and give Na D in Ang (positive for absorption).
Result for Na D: 3.3 Ang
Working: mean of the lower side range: 15.6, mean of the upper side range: 15.9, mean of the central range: 14.1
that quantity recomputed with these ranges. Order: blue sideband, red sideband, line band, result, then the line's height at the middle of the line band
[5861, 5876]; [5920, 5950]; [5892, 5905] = 1.9 Ang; 15.7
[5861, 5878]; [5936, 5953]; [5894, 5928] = 1.5 Ang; 15.8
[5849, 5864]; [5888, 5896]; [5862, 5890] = -4.0 Ang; 13.2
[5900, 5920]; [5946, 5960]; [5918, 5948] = 0.0 Ang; 15.9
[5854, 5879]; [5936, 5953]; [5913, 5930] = 0.1 Ang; 15.9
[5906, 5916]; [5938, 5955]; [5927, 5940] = 0.2 Ang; 15.9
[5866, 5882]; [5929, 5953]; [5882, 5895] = 2.5 Ang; 15.8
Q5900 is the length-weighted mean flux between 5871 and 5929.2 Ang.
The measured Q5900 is 14.8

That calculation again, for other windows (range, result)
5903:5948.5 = 15.8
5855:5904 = 14.5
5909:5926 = 15.8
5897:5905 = 14.9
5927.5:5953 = 15.9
